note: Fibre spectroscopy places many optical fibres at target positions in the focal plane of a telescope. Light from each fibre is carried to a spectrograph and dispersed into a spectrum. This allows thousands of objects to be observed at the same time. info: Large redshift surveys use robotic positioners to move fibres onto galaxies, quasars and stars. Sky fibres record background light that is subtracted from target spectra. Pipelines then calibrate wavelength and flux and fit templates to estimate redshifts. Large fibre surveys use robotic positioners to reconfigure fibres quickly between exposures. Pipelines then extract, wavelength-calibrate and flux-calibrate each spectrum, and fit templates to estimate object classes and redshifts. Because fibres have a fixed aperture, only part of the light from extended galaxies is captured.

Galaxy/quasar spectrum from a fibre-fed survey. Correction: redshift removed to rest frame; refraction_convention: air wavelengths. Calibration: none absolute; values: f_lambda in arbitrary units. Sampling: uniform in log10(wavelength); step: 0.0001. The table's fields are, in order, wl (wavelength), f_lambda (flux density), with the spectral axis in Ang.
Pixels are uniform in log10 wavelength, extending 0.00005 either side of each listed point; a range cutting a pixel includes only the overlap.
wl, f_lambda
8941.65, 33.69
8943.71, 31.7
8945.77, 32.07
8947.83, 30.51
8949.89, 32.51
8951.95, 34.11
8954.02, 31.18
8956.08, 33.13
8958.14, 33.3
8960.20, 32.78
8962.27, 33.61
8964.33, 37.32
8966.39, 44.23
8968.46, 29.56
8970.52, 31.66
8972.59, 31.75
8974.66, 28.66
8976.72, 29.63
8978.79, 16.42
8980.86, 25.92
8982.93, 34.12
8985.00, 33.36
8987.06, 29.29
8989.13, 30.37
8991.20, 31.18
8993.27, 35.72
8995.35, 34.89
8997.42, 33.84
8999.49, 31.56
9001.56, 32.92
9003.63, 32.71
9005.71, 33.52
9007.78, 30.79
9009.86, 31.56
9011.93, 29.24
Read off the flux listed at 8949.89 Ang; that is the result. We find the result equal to 32.51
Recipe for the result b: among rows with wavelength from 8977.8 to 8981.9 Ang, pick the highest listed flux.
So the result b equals 25.92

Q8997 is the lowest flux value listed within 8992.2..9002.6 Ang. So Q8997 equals 31.56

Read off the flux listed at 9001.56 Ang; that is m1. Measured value 32.92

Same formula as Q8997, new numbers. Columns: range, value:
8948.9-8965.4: 31.18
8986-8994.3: 29.29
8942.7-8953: 30.51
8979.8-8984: 25.92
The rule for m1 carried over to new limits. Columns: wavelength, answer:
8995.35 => 34.89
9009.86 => 31.56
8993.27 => 35.72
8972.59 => 31.75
